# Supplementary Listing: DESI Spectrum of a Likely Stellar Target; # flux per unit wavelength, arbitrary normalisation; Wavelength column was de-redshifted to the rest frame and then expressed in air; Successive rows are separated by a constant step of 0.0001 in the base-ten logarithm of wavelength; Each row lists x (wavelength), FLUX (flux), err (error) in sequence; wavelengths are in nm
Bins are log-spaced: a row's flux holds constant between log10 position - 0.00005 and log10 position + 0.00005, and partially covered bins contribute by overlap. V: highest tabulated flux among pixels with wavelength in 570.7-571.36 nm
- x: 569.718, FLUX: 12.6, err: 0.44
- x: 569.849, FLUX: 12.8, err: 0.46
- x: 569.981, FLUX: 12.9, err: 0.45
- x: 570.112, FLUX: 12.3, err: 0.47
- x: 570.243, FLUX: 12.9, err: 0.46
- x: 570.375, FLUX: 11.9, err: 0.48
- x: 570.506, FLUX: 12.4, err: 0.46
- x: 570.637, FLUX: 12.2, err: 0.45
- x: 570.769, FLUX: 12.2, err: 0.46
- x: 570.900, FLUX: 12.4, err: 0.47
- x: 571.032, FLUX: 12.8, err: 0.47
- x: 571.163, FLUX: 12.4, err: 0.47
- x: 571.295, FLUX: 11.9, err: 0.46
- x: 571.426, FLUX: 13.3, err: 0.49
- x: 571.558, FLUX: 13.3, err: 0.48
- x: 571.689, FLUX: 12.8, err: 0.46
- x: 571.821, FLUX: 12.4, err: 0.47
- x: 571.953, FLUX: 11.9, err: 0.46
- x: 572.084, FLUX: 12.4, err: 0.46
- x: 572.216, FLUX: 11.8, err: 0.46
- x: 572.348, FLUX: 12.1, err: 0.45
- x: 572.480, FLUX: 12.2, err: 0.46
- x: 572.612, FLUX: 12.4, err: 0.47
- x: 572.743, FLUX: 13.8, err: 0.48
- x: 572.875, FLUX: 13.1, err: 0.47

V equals 12.8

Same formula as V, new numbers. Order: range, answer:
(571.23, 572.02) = 13.3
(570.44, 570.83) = 12.4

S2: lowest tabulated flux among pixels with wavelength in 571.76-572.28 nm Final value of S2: 11.8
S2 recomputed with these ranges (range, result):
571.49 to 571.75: 12.8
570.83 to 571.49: 11.9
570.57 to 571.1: 12.2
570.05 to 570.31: 12.3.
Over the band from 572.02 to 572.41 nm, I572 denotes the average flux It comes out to 12.1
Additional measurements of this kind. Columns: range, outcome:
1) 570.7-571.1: 12.5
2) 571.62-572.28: 12.3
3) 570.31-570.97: 12.2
